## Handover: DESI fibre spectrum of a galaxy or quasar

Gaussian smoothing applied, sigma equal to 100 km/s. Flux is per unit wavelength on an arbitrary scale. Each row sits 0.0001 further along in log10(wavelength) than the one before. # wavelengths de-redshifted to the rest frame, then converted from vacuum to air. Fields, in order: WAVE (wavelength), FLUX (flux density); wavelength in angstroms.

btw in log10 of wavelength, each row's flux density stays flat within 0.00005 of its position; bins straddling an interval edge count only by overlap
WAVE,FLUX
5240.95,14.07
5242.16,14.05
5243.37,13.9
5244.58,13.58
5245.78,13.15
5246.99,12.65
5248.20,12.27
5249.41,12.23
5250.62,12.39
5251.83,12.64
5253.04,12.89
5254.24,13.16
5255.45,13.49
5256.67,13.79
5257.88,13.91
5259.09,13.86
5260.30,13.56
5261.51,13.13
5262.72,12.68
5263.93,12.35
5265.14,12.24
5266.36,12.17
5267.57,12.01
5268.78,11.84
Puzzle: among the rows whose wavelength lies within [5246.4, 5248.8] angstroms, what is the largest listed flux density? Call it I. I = 12.65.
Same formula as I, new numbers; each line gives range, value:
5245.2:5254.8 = 13.16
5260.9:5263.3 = 13.13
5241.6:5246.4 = 14.05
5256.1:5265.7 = 13.91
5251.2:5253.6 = 12.89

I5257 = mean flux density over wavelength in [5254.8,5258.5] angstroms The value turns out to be 13.7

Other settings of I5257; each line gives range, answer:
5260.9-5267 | 12.5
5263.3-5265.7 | 12.3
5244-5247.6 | 13.1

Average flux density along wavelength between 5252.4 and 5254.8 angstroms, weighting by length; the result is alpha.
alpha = 13.1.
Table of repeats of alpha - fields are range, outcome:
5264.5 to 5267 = 12.2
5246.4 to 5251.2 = 12.4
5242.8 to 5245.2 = 13.8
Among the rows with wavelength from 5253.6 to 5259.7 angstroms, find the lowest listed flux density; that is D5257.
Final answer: 13.16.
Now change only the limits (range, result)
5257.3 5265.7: 12.24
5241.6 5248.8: 12.27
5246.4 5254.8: 12.23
